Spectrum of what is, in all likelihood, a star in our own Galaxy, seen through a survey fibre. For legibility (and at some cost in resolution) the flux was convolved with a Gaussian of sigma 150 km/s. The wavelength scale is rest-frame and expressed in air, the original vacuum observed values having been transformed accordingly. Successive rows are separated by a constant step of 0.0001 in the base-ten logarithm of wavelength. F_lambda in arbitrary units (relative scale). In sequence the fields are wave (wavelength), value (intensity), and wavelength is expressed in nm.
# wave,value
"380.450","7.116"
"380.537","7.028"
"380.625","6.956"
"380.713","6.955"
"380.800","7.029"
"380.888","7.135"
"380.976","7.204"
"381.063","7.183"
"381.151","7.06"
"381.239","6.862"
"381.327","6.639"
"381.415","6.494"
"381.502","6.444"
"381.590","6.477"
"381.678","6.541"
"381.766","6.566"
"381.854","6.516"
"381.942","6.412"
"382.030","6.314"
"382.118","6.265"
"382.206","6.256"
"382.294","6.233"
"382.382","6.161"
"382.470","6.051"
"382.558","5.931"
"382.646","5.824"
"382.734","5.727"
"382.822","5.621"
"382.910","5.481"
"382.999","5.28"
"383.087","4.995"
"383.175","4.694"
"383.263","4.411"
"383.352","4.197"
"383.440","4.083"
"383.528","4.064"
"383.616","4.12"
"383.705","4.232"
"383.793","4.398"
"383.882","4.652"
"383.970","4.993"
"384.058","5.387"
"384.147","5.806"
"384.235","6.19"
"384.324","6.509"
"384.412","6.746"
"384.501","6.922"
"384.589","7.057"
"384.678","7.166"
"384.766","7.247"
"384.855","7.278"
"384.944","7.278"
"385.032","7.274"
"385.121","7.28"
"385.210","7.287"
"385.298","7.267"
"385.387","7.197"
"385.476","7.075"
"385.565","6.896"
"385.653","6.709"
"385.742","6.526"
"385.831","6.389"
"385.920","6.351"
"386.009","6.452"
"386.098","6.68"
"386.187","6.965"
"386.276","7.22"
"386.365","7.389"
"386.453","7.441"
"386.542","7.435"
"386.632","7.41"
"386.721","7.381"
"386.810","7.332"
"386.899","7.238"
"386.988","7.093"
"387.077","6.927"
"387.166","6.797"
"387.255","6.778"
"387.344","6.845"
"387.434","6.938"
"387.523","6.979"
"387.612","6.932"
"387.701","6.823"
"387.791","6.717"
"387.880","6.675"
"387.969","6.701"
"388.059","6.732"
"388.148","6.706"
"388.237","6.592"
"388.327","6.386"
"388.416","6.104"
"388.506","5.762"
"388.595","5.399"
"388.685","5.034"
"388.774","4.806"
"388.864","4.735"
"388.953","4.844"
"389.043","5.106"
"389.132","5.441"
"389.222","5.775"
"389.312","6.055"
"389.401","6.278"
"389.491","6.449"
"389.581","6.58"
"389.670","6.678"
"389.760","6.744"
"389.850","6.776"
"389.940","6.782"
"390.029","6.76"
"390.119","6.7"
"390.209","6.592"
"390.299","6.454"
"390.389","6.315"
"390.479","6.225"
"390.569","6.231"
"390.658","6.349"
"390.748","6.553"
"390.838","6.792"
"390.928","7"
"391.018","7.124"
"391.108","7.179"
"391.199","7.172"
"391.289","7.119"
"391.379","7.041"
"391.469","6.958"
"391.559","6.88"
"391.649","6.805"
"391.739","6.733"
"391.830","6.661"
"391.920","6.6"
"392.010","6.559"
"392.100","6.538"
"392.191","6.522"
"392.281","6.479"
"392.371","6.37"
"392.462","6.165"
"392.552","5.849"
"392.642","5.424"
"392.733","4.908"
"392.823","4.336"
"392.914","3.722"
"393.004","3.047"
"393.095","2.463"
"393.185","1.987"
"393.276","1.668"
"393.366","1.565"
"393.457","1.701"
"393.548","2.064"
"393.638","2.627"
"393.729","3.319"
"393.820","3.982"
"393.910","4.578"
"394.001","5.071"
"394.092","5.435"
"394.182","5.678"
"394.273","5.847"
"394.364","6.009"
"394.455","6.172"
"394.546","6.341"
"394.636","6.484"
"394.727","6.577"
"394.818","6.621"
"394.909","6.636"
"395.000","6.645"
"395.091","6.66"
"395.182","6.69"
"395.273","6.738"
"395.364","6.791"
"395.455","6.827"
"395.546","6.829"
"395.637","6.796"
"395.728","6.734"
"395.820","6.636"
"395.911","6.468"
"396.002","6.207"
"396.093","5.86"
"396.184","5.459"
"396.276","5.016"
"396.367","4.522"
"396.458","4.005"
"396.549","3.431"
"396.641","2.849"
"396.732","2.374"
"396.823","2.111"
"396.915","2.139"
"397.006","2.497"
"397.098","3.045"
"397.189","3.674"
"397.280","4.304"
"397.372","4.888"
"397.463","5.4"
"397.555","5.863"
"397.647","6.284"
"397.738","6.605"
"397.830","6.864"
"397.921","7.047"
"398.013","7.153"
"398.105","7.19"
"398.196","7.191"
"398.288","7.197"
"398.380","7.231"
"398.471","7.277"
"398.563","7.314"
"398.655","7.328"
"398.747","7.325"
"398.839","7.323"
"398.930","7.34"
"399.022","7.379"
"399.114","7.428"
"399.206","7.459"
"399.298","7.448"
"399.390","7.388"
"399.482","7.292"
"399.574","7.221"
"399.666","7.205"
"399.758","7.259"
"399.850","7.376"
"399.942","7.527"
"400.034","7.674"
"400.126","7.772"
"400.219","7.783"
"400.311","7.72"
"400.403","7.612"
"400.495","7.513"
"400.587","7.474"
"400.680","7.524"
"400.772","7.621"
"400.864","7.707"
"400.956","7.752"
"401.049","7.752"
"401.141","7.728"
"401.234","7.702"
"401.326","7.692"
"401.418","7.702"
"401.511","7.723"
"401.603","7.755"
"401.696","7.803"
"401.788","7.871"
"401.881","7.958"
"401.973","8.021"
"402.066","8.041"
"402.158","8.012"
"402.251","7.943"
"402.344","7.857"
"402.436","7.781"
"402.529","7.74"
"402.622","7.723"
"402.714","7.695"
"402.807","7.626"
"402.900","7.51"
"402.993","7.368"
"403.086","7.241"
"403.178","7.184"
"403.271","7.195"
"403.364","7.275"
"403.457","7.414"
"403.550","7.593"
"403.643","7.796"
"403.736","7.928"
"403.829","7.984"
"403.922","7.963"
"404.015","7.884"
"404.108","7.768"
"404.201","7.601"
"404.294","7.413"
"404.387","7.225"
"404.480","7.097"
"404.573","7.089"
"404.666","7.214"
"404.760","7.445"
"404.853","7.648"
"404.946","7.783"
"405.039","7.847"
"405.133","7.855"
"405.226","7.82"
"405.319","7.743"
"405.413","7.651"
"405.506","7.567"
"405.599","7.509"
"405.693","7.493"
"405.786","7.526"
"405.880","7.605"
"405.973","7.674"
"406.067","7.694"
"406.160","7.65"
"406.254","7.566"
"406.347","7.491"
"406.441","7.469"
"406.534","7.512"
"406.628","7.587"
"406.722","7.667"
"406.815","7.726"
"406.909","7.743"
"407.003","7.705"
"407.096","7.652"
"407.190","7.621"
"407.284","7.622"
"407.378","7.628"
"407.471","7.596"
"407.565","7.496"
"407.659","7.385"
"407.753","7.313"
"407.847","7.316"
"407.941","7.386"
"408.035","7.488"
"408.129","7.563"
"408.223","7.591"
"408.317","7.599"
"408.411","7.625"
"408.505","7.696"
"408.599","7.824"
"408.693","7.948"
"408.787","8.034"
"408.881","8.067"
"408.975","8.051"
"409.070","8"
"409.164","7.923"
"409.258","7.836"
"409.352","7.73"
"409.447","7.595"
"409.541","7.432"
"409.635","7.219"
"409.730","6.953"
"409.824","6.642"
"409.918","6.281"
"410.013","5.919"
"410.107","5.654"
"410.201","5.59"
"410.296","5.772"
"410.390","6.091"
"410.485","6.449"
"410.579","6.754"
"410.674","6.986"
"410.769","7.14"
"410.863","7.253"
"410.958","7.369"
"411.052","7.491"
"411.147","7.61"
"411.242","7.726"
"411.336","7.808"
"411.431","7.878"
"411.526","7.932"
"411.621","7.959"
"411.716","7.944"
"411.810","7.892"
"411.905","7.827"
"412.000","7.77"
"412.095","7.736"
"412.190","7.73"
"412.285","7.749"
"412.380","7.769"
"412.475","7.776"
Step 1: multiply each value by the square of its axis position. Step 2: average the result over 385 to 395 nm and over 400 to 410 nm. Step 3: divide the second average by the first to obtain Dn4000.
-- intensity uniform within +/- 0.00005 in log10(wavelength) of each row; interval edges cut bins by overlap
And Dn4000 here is 1.35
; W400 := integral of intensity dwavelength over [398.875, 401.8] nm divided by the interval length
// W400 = 7.57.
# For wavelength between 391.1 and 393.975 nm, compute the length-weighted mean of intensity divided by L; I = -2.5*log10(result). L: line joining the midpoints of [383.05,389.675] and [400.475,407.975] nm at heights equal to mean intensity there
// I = 0.322 mag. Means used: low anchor 6.28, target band 5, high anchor 7.62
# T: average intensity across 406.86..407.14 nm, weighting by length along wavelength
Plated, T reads 7.7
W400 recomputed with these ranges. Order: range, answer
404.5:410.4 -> 7.44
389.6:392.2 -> 6.72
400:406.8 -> 7.64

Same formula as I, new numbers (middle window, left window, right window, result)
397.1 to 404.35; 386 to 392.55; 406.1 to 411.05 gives -0.05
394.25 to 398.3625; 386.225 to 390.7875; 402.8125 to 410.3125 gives 0.22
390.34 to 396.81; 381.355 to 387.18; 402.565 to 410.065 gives 0.23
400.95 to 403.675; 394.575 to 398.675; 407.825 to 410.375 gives -0.19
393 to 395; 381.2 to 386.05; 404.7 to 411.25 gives 0.44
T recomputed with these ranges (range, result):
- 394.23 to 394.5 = 6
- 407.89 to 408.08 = 7.43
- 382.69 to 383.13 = 5.42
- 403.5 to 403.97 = 7.85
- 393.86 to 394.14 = 5.03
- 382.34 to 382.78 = 5.94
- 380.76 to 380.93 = 7.07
